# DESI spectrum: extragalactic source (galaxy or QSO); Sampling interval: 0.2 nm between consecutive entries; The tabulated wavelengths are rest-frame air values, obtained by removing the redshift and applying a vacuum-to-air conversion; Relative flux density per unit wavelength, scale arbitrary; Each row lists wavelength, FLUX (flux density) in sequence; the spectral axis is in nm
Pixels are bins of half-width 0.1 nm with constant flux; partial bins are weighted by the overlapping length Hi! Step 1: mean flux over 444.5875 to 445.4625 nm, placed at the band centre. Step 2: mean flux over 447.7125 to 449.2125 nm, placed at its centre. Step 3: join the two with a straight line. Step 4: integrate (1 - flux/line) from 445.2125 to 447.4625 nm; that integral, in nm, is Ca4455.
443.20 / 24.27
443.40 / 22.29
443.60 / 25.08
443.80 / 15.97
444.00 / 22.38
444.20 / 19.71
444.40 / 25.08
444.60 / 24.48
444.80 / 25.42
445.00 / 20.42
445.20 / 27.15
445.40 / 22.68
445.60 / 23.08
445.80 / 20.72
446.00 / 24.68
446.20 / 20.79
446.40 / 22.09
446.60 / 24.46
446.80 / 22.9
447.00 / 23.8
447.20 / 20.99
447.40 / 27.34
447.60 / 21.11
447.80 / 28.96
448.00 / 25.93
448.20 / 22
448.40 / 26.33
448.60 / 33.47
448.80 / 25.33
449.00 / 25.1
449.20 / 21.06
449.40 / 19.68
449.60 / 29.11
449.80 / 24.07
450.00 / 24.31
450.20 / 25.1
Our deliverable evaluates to 0.16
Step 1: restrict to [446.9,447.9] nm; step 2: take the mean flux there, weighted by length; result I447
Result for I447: 24.4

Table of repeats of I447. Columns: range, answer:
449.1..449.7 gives 23.3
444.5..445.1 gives 23.4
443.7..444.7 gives 21.5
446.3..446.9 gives 23.1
